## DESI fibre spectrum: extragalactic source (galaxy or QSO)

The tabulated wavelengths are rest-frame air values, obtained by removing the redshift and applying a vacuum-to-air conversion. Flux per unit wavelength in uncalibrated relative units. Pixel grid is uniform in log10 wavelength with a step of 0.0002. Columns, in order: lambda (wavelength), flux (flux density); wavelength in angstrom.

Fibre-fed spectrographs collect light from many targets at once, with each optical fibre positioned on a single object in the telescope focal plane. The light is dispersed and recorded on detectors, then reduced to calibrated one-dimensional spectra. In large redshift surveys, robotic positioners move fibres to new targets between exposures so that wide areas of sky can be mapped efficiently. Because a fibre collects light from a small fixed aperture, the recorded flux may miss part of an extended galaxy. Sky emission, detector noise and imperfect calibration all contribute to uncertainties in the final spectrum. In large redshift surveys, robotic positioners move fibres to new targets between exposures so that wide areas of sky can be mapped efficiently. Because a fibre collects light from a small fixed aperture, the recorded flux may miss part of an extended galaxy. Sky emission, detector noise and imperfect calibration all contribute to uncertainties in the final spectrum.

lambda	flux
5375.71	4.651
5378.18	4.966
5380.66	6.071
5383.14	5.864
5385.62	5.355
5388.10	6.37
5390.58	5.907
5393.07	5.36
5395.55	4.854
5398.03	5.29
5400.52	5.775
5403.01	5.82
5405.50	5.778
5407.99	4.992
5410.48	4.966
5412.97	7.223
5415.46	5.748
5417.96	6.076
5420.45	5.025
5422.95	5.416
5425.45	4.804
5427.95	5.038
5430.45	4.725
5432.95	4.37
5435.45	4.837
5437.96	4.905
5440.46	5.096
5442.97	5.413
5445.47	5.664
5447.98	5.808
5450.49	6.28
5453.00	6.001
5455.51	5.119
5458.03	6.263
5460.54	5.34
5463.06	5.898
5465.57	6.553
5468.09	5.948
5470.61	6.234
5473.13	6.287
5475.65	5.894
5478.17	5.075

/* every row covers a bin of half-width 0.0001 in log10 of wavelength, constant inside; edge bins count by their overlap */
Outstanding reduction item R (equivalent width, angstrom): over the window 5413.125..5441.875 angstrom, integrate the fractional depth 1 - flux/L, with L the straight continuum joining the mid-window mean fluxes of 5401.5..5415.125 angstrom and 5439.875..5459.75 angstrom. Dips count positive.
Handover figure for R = 2.82 angstrom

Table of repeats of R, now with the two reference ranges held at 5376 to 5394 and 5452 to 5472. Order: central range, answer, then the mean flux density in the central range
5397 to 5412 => 0.6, 5.47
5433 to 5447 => 1.7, 5.13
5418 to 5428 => 1.0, 5.2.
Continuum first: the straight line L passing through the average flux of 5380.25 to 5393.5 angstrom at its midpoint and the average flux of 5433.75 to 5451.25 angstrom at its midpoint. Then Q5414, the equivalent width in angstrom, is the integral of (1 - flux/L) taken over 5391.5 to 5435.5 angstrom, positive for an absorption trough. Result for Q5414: 2.0 angstrom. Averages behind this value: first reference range 5.83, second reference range 5.38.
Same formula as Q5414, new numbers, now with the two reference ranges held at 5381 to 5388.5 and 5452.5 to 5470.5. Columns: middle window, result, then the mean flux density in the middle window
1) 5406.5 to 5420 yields 0.2 angstrom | 5.76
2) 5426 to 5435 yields 1.7 angstrom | 4.73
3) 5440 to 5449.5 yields 0.5 angstrom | 5.55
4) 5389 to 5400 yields 0.8 angstrom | 5.41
